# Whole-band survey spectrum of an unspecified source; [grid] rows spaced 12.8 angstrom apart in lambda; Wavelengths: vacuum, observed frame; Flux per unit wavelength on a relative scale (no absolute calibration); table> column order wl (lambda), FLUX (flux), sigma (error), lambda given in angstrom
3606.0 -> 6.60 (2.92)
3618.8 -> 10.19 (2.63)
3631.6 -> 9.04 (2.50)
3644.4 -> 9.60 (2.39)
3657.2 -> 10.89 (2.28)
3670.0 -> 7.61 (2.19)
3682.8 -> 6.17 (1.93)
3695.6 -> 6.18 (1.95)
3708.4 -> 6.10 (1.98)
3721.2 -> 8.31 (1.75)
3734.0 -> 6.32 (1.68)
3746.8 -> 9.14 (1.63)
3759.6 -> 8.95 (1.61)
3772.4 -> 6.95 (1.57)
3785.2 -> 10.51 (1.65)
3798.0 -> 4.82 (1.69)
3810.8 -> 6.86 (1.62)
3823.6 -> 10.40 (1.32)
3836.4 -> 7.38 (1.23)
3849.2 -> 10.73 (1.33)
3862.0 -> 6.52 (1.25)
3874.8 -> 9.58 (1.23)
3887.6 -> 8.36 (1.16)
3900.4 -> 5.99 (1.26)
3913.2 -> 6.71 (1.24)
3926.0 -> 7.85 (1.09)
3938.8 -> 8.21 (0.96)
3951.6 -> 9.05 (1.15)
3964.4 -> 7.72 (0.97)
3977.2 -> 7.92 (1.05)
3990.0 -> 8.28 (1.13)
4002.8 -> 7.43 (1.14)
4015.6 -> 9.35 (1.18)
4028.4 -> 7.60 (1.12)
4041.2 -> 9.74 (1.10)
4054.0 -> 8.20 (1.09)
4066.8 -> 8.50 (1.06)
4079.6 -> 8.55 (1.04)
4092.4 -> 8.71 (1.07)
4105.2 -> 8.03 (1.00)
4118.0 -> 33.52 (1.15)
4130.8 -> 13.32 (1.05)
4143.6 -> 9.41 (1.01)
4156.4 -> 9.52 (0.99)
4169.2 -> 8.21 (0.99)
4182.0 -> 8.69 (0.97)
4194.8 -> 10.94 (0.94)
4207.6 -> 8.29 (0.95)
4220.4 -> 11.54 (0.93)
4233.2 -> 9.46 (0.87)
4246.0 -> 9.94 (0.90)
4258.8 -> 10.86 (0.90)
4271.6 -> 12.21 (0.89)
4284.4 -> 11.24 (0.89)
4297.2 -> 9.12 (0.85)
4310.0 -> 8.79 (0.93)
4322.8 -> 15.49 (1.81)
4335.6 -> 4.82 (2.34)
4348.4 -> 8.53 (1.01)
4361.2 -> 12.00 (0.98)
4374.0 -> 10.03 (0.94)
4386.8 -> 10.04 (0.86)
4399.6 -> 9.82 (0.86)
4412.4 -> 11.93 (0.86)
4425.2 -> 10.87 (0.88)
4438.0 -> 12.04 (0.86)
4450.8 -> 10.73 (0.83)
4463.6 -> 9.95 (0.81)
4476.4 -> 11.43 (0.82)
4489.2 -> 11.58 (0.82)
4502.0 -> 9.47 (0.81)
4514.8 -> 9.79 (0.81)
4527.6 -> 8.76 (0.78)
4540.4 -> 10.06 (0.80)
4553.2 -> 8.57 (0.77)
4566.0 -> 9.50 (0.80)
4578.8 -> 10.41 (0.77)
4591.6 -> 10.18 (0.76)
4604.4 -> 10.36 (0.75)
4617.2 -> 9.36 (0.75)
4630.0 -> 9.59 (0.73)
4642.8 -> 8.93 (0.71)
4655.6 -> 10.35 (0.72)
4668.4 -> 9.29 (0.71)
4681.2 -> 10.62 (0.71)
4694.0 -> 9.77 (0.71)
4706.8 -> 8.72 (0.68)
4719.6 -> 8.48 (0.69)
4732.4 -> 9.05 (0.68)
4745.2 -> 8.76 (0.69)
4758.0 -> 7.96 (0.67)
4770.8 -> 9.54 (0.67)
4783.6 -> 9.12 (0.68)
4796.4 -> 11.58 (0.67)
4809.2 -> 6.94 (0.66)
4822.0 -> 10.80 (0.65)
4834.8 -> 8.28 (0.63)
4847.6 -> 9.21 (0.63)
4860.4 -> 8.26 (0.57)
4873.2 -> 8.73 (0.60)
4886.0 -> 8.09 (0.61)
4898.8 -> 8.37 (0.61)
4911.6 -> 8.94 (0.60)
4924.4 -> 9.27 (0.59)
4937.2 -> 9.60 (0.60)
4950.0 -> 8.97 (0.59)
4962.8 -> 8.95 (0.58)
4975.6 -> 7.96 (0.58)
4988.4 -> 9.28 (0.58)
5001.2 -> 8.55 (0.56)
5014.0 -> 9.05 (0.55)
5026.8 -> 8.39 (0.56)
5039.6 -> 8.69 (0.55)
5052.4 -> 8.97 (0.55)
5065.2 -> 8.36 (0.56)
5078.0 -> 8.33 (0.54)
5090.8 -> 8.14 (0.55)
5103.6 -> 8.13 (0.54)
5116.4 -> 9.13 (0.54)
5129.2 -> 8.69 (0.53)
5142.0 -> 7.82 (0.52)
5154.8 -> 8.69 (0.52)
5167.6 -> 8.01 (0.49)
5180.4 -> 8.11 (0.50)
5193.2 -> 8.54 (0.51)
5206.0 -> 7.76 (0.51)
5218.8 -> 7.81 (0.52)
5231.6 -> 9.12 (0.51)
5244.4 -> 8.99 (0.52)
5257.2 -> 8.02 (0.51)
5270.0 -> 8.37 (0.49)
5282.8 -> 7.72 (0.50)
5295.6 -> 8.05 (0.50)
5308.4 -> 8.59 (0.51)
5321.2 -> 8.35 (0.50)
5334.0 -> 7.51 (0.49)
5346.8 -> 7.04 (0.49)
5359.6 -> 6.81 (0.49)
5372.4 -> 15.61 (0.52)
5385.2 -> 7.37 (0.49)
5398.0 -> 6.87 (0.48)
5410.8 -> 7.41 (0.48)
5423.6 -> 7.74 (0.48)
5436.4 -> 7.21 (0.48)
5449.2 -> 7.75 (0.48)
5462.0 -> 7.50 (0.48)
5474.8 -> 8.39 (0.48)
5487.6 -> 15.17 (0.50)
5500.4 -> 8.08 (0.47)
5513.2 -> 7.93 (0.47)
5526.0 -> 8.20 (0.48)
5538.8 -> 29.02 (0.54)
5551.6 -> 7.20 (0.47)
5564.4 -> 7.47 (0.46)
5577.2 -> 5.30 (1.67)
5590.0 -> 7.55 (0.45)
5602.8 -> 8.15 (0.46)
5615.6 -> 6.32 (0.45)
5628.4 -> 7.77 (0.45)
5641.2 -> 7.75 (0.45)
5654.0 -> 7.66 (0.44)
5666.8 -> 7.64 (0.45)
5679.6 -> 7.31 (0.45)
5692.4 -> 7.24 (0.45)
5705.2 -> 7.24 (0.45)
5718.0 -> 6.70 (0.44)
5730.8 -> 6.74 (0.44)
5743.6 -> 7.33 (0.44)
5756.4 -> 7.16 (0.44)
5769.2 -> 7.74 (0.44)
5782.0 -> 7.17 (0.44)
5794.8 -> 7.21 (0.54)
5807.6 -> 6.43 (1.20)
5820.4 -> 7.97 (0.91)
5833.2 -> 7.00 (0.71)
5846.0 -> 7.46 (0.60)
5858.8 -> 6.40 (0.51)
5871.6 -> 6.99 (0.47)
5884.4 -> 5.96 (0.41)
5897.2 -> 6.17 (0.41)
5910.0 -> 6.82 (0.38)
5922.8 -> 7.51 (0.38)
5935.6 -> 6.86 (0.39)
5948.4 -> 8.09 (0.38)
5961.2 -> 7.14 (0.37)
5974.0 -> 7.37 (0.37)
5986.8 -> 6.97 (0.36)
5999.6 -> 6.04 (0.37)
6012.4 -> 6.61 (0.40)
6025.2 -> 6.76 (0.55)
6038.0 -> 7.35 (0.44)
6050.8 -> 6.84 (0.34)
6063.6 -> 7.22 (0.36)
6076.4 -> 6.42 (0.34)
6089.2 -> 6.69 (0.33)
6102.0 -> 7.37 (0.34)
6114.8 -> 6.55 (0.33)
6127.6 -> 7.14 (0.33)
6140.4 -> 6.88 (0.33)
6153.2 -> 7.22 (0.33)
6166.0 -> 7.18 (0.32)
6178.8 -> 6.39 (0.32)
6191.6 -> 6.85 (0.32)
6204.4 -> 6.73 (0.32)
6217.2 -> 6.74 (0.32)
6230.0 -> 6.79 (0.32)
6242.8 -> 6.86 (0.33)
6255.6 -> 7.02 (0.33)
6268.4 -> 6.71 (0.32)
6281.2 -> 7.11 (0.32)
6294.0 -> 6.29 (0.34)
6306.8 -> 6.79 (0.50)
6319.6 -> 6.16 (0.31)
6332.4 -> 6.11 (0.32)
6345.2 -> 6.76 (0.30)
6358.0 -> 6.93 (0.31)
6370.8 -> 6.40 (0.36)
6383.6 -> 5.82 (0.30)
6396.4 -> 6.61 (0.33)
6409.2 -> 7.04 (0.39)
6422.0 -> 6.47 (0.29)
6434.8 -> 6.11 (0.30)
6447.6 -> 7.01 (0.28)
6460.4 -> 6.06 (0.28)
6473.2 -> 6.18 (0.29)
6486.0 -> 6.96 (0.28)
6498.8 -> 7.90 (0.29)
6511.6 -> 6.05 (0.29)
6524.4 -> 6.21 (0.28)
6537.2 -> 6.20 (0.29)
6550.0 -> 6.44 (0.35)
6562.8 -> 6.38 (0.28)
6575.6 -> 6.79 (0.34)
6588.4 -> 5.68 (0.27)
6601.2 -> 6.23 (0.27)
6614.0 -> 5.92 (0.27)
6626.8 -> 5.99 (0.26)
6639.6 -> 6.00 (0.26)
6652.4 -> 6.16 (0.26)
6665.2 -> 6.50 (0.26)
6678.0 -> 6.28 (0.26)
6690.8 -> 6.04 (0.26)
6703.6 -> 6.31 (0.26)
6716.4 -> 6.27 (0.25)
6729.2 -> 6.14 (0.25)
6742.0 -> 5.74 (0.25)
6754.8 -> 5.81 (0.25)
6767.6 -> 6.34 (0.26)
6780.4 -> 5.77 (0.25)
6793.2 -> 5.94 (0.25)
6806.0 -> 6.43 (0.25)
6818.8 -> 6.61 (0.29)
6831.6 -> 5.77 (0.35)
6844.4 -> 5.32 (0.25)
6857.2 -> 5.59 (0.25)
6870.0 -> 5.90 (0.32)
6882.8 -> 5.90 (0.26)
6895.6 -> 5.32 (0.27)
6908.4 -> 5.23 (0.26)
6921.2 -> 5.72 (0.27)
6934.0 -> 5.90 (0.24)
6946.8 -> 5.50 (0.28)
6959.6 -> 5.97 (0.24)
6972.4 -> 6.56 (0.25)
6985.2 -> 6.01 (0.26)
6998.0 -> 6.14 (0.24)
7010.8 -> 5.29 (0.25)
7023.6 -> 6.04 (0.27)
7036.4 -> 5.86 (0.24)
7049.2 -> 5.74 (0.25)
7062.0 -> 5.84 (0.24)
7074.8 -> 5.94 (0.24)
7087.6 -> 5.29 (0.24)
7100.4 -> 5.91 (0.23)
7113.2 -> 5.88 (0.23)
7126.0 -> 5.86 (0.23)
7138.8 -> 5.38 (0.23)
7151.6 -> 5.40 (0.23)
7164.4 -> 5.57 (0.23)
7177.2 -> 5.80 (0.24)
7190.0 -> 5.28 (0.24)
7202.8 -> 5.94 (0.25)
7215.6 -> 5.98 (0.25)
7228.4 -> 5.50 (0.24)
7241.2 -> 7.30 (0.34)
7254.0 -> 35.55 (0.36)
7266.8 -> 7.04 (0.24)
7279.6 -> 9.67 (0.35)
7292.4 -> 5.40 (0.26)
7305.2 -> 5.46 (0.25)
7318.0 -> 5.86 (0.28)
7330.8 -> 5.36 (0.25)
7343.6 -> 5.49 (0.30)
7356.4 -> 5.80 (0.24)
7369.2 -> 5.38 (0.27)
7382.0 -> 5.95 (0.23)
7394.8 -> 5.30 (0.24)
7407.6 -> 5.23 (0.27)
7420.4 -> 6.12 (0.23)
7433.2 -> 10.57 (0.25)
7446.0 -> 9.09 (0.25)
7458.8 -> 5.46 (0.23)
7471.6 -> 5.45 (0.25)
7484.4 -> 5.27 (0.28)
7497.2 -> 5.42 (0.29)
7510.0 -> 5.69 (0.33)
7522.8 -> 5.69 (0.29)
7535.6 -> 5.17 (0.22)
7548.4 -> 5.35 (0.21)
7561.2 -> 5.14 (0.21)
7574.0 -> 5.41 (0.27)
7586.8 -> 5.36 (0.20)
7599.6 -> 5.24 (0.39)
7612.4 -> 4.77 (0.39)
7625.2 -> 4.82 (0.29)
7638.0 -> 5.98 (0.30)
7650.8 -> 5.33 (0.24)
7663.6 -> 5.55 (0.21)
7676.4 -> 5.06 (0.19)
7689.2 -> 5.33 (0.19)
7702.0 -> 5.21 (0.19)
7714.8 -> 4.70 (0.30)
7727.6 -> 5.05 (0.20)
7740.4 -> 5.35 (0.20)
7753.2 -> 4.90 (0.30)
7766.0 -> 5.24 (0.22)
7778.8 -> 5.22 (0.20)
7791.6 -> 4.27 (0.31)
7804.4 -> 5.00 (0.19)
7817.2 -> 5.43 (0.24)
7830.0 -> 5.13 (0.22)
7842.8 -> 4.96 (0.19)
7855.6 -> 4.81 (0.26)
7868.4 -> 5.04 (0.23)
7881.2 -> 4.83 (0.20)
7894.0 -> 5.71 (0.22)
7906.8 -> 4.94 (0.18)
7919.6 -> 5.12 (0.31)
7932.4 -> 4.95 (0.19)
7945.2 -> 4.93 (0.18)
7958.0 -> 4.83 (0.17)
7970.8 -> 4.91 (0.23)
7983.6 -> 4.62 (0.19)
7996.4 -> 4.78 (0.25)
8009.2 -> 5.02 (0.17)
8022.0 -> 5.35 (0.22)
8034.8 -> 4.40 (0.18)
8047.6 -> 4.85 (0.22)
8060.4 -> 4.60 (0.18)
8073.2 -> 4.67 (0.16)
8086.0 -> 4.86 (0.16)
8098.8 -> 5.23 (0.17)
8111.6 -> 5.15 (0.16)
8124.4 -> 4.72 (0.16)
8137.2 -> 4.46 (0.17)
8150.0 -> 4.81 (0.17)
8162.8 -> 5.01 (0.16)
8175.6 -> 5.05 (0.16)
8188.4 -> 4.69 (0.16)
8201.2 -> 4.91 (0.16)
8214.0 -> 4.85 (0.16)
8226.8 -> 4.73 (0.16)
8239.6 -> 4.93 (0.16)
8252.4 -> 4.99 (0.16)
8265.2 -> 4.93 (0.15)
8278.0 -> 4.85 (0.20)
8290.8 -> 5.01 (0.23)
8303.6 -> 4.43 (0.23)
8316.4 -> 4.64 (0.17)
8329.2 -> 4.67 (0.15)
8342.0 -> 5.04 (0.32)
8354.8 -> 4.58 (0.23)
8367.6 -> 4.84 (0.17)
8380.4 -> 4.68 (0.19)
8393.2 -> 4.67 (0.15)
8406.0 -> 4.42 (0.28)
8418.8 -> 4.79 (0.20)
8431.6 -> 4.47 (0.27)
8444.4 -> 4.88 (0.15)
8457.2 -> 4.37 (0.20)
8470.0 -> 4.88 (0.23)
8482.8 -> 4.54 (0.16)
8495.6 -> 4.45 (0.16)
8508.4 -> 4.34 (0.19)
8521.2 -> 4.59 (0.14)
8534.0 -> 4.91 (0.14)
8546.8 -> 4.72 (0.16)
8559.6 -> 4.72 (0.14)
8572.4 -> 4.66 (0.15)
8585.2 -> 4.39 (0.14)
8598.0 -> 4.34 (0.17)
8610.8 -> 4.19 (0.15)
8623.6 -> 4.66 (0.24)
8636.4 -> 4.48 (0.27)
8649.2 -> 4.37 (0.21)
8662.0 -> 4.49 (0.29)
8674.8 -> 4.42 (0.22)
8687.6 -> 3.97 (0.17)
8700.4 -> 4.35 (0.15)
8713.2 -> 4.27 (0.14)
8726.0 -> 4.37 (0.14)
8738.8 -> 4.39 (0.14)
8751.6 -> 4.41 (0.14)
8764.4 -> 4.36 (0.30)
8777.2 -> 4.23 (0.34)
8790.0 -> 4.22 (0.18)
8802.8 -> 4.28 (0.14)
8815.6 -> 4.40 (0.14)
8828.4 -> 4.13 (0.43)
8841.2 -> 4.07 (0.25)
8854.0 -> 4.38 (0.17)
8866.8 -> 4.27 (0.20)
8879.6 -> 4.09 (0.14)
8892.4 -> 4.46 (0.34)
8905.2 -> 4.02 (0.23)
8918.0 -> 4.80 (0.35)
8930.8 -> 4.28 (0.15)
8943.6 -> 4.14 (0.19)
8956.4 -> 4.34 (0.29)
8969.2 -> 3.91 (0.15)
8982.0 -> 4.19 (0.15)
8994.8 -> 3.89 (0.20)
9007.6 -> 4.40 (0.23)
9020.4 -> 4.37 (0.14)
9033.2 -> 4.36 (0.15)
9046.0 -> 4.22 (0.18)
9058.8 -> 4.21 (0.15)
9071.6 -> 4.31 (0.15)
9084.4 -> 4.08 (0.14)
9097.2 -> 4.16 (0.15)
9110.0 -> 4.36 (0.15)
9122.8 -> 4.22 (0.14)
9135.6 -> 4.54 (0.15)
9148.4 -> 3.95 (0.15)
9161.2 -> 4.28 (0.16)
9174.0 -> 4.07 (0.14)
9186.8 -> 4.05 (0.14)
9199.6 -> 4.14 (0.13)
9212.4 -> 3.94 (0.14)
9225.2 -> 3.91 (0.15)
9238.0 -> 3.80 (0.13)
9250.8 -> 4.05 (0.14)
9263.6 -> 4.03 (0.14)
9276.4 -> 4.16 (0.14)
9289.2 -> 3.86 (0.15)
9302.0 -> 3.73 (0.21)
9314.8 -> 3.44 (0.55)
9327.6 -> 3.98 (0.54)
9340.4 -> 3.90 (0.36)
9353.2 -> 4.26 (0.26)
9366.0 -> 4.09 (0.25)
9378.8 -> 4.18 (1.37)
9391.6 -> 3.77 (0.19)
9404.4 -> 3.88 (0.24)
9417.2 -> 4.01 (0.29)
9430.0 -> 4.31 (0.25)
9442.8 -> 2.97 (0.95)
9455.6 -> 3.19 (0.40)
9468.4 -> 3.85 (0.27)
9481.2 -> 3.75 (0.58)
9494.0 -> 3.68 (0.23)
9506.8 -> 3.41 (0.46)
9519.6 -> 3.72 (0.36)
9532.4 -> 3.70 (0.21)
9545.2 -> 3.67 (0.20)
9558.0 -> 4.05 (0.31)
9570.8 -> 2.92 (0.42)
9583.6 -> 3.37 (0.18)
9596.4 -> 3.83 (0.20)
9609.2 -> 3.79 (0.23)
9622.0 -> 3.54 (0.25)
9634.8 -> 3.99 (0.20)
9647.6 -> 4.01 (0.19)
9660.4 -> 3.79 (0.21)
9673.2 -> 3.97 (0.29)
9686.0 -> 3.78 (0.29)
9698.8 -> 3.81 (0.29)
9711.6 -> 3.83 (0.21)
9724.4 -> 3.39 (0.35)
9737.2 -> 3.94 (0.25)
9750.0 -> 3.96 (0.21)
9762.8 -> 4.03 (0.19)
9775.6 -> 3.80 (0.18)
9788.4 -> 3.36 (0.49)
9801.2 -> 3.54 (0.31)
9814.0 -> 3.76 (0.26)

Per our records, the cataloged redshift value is 0.106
